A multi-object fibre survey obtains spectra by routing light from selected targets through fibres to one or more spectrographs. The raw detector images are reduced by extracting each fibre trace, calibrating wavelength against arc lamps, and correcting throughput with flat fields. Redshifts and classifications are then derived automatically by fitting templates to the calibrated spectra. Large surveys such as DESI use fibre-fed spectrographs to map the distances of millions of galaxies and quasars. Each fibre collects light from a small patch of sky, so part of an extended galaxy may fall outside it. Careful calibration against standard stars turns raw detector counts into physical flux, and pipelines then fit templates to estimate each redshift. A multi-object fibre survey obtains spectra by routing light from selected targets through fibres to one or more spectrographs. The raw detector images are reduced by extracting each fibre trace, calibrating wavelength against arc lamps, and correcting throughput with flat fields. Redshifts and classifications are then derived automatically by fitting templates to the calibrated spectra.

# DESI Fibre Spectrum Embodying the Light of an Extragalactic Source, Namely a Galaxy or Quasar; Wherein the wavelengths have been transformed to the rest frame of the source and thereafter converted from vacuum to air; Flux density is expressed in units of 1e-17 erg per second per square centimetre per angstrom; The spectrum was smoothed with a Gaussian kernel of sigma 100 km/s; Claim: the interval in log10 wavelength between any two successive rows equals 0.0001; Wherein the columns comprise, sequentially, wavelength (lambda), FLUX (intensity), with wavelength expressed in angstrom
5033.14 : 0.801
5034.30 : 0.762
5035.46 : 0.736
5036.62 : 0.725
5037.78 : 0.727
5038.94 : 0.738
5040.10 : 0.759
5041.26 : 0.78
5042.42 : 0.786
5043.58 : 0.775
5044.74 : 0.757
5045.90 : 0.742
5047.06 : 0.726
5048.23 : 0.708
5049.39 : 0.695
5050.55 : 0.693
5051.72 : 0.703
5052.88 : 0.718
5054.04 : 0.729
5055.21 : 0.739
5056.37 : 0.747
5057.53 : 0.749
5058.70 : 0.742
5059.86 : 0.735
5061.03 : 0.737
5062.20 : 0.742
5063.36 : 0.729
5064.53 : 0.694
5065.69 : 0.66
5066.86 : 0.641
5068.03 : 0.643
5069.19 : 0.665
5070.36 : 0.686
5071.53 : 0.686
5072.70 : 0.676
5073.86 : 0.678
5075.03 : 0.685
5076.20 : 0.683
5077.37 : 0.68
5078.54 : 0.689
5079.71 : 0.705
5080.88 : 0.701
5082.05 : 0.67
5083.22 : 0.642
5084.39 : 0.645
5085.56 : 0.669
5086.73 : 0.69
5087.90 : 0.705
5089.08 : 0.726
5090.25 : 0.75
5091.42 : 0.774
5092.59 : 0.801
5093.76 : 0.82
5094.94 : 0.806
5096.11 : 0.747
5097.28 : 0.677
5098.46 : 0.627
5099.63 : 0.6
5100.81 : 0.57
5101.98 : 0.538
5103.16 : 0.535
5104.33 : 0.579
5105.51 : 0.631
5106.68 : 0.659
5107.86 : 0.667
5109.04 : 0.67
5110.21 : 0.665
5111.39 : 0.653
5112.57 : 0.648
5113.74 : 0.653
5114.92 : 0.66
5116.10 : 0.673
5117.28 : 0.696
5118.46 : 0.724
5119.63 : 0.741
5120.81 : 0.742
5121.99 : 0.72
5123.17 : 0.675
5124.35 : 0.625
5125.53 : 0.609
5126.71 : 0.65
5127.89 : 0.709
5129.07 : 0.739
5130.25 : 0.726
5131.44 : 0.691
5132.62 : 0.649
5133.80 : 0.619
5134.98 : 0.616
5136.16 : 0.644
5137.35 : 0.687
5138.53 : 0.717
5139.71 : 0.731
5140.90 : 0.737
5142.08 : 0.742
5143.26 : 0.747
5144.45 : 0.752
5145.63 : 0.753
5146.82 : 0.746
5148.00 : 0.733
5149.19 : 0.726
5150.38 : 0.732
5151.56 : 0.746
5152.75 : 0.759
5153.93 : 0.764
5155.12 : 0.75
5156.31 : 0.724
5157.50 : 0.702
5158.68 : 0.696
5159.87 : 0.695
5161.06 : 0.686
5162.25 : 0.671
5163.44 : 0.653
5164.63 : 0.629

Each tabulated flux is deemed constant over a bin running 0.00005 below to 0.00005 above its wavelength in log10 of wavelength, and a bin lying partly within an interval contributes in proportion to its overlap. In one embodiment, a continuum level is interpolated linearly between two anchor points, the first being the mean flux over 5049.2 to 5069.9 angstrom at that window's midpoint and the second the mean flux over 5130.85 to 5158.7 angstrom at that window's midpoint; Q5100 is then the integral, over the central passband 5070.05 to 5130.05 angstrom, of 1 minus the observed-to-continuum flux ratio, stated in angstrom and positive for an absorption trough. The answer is 2.7 angstrom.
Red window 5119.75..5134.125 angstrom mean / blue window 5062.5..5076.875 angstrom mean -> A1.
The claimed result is 1.01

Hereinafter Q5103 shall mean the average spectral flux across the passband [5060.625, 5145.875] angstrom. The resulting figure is 0.684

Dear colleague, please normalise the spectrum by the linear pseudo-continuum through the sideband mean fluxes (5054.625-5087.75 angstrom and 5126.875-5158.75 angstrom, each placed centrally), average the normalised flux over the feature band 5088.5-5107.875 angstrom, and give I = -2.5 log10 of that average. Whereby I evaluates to 0.04 mag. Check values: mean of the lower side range 0.693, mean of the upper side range 0.716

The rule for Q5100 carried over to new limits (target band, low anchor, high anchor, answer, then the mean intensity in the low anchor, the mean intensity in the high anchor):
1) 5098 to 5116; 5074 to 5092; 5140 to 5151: 2.20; 0.694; 0.741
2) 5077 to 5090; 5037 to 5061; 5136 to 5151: 0.86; 0.737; 0.729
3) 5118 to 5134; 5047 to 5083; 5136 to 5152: 0.77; 0.7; 0.73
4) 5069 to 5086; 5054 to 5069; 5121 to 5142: 0.67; 0.713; 0.682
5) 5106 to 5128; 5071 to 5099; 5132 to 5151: 1.01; 0.706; 0.708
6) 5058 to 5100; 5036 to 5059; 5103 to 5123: 0.18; 0.737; 0.669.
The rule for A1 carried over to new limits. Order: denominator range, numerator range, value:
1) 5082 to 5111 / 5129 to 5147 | 1.04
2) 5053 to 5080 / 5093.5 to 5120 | 0.94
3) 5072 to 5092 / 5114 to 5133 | 1.00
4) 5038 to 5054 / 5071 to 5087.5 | 0.92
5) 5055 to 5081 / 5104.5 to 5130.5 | 0.97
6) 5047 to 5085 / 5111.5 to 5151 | 1.00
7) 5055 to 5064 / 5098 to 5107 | 0.80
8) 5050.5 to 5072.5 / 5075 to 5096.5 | 1.01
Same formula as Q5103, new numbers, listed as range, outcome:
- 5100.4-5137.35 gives 0.658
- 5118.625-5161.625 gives 0.708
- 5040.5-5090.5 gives 0.707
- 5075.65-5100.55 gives 0.703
